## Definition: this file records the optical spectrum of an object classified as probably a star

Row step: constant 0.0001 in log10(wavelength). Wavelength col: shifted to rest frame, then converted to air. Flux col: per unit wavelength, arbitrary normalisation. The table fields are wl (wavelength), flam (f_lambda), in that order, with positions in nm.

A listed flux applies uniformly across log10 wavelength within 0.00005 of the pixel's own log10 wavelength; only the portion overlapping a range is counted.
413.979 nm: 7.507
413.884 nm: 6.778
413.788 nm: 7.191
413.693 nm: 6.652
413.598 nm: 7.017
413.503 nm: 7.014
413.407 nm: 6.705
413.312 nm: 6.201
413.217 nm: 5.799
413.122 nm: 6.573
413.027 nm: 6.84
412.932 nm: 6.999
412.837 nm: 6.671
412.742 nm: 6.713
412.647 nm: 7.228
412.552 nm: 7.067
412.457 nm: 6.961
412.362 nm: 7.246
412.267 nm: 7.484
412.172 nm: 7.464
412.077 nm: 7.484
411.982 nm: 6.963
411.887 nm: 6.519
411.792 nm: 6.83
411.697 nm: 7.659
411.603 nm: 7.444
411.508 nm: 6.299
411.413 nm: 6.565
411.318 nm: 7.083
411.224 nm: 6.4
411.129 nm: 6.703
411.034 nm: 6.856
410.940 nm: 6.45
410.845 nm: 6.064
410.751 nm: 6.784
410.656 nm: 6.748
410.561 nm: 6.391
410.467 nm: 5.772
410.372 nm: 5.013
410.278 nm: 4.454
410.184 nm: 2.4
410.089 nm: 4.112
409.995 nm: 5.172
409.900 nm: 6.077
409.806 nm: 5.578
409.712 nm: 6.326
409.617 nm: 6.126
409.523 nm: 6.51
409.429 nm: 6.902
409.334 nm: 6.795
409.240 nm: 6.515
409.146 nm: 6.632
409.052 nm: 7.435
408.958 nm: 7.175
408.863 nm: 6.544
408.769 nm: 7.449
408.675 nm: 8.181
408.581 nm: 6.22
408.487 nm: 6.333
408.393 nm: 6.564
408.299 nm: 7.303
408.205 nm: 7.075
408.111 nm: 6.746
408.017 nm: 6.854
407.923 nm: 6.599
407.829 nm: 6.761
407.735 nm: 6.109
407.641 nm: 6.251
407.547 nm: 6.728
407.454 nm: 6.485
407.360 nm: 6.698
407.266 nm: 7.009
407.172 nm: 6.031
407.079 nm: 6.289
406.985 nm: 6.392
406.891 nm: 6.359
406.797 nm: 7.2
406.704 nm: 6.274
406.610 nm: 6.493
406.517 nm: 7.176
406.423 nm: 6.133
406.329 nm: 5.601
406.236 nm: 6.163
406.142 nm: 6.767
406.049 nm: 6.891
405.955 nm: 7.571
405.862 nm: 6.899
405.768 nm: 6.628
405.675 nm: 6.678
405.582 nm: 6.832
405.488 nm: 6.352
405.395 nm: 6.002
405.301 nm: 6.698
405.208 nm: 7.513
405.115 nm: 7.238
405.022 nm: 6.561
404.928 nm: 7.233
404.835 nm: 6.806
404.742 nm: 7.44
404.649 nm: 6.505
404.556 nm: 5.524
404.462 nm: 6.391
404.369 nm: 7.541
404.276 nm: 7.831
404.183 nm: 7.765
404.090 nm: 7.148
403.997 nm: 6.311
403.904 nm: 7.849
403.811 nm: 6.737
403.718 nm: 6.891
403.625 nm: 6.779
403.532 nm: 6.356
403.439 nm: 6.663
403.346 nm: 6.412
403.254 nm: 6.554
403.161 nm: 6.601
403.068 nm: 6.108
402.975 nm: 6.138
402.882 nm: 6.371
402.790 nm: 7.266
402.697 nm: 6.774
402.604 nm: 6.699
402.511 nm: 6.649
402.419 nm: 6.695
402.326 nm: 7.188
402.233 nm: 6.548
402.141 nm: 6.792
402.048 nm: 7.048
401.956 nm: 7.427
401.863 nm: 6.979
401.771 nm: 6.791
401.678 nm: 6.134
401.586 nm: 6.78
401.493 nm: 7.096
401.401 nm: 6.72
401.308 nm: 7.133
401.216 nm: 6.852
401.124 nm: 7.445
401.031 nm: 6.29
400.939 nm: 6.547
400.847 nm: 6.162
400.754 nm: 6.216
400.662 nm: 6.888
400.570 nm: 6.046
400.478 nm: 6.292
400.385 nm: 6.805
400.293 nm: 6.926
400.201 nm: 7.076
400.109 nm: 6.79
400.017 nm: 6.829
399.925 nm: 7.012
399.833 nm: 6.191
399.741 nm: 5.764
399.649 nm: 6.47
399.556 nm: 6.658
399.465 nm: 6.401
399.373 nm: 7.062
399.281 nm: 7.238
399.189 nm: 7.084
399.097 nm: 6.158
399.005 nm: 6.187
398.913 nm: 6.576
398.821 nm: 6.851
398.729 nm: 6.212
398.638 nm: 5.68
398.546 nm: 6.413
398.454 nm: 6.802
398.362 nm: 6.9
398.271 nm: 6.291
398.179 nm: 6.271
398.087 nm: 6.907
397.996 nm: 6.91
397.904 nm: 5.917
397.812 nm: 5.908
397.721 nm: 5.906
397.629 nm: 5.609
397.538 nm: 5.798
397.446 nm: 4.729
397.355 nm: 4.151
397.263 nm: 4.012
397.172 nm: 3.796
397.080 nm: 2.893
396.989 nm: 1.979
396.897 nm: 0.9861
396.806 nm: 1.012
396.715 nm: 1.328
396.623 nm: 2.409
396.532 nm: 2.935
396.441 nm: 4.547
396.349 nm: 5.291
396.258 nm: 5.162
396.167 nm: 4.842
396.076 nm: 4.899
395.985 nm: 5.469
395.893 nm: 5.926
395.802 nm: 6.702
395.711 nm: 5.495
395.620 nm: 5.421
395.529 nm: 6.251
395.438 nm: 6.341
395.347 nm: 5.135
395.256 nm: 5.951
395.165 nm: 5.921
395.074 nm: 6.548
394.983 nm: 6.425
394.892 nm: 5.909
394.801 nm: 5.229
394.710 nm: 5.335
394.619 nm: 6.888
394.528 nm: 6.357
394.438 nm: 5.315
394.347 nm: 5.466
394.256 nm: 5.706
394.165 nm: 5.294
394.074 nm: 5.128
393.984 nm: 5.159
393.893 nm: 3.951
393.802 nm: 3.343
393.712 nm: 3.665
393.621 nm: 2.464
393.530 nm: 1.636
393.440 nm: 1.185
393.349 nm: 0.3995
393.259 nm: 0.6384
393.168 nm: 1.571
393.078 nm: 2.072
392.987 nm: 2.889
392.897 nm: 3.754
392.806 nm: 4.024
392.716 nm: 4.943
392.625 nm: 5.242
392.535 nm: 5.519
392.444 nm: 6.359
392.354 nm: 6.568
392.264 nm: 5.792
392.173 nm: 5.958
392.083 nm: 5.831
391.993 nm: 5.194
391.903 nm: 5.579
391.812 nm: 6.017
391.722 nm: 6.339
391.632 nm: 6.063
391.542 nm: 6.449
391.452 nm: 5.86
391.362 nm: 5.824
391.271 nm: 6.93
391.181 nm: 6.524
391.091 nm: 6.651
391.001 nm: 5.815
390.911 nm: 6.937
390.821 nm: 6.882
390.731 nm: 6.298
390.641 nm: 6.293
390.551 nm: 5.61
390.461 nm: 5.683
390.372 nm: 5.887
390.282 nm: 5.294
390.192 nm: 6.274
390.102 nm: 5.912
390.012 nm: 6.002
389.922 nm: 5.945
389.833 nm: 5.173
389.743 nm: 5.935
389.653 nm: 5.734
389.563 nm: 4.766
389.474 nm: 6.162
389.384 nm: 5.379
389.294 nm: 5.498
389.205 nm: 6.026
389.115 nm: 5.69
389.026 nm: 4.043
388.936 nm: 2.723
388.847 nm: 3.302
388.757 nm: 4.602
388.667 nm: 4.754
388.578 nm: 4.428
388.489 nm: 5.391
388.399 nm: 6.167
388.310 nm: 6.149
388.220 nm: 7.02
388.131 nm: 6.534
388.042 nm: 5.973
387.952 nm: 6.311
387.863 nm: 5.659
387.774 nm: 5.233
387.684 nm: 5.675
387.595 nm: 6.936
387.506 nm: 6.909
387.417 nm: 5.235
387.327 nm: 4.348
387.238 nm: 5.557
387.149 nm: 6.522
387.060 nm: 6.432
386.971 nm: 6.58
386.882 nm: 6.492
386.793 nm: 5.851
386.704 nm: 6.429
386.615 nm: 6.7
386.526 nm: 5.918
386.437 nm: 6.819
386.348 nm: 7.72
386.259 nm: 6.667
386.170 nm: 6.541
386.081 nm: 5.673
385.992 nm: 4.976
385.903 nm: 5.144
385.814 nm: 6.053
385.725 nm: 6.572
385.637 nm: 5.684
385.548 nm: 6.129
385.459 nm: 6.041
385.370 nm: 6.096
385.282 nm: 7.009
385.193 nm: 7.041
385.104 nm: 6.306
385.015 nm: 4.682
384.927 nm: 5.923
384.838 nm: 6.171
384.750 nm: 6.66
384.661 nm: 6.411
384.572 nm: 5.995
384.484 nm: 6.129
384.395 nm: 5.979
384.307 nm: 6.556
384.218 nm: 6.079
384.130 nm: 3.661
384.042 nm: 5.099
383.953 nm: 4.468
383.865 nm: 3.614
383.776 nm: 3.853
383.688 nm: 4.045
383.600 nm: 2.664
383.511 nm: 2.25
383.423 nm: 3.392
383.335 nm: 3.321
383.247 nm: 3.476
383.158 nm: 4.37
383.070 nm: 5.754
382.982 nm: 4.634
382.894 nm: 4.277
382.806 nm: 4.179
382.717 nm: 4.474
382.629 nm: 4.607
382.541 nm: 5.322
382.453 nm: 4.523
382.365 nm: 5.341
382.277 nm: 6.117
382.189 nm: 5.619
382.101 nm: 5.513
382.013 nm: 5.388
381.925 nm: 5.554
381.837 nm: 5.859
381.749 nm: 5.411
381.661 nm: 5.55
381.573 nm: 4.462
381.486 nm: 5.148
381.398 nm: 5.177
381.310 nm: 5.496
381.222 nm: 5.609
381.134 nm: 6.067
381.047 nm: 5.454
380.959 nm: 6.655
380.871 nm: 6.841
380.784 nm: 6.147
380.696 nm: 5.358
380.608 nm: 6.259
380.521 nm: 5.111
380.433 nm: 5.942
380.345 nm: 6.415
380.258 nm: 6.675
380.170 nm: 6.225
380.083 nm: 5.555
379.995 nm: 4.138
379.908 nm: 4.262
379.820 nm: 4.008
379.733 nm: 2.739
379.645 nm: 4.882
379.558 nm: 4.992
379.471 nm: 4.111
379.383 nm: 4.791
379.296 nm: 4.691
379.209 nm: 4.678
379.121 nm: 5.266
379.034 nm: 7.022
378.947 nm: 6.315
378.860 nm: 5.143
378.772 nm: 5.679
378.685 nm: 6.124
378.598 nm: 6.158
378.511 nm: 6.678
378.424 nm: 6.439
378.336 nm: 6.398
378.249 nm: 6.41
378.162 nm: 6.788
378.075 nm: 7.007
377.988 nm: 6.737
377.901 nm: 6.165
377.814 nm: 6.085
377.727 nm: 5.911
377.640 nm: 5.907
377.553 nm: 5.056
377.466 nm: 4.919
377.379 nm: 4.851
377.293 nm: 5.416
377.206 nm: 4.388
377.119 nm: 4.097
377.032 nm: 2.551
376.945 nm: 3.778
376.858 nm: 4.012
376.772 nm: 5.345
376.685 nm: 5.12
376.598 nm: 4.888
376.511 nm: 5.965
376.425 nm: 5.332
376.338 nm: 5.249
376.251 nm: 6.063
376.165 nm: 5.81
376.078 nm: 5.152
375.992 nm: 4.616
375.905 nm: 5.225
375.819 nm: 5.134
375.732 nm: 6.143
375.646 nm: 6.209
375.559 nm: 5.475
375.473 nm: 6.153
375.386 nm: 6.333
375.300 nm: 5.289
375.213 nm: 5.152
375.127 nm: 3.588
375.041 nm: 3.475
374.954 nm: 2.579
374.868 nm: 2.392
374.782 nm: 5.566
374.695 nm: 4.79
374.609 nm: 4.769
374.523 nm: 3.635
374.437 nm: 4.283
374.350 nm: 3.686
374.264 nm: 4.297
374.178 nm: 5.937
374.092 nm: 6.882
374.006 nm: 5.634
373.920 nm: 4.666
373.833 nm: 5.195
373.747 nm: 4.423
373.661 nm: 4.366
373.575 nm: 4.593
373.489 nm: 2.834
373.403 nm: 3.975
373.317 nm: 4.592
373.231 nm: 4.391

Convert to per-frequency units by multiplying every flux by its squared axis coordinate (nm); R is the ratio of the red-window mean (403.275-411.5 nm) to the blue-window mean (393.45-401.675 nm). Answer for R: 1.23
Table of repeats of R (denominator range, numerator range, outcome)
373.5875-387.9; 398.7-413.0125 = 1.41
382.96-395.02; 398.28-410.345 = 1.33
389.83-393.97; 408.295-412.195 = 1.42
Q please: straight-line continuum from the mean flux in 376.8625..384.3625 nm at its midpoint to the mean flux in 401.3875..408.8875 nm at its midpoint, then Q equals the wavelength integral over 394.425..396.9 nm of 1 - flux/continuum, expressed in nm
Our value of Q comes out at 0.43 nm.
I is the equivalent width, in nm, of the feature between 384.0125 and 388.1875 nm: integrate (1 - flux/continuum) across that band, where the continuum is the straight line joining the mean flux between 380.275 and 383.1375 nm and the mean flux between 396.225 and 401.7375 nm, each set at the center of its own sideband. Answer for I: -0.41 nm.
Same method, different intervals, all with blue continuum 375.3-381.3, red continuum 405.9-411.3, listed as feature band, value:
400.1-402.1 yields -0.185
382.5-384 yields 0.424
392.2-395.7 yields 0.775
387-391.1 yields 0.089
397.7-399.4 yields -0.109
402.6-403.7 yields -0.058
